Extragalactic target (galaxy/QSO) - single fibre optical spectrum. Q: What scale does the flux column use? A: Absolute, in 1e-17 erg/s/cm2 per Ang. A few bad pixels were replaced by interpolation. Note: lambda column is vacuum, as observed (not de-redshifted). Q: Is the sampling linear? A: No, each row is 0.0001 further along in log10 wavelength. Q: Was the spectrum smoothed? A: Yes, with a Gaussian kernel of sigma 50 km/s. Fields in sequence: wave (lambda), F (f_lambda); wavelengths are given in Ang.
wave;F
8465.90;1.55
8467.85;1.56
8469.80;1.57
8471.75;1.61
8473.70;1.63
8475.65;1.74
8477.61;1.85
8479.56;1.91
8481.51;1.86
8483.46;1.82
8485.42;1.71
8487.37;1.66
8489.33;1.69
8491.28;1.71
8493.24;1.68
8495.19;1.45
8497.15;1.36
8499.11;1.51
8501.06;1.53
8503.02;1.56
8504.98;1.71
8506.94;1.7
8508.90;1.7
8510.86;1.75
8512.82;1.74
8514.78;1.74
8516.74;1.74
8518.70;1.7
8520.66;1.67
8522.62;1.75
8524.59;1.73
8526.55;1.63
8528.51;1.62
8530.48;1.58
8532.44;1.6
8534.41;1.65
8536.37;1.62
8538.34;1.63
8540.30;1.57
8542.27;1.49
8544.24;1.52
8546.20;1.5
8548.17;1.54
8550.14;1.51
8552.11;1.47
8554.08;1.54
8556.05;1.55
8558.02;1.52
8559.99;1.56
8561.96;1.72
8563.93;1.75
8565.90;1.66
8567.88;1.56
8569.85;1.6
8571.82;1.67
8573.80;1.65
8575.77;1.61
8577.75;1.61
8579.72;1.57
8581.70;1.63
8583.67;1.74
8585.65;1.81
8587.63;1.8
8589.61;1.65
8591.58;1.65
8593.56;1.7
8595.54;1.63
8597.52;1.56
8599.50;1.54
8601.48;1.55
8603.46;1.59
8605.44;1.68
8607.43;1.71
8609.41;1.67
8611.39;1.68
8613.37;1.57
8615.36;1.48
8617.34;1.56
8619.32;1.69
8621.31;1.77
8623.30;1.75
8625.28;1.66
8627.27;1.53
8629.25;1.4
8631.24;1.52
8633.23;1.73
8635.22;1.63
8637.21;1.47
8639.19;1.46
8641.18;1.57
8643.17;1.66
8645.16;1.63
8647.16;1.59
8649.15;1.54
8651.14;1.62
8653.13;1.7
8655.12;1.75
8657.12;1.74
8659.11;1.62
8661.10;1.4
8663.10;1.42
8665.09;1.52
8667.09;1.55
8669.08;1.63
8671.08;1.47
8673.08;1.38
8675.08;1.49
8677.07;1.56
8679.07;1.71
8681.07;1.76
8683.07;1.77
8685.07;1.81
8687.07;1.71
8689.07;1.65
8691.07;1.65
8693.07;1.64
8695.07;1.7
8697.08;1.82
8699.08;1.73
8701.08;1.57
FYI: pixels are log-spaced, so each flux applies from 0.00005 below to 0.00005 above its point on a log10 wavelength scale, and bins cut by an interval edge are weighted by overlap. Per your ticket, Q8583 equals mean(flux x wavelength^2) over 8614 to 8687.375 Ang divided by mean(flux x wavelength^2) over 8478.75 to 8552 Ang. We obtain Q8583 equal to 1.01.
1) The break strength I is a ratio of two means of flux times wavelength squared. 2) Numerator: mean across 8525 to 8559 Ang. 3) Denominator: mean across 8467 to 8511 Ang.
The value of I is 0.95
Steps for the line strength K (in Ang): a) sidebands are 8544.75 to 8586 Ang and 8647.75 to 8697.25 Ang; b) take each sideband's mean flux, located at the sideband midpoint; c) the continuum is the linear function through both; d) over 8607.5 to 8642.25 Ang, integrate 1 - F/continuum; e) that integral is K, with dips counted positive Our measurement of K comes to 0.3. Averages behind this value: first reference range 1.6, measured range 1.6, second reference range 1.62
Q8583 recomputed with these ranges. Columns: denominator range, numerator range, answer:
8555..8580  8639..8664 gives 1.01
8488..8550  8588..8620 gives 1.02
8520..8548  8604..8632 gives 1.03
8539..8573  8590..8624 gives 1.05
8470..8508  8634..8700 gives 1.01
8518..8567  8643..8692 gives 1.04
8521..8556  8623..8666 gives 1.02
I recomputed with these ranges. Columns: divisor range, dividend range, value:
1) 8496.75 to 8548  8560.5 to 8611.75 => 1.03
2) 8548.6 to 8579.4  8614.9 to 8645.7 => 1.01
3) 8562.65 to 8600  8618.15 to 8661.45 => 0.99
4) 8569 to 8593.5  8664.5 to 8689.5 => 0.99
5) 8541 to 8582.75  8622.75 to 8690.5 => 1.03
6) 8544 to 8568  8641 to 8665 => 1.04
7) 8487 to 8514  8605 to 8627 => 1.04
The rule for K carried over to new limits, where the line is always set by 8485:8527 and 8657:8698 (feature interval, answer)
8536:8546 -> 0.54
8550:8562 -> 0.74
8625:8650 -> 0.91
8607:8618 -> 0.15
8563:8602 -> -0.24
